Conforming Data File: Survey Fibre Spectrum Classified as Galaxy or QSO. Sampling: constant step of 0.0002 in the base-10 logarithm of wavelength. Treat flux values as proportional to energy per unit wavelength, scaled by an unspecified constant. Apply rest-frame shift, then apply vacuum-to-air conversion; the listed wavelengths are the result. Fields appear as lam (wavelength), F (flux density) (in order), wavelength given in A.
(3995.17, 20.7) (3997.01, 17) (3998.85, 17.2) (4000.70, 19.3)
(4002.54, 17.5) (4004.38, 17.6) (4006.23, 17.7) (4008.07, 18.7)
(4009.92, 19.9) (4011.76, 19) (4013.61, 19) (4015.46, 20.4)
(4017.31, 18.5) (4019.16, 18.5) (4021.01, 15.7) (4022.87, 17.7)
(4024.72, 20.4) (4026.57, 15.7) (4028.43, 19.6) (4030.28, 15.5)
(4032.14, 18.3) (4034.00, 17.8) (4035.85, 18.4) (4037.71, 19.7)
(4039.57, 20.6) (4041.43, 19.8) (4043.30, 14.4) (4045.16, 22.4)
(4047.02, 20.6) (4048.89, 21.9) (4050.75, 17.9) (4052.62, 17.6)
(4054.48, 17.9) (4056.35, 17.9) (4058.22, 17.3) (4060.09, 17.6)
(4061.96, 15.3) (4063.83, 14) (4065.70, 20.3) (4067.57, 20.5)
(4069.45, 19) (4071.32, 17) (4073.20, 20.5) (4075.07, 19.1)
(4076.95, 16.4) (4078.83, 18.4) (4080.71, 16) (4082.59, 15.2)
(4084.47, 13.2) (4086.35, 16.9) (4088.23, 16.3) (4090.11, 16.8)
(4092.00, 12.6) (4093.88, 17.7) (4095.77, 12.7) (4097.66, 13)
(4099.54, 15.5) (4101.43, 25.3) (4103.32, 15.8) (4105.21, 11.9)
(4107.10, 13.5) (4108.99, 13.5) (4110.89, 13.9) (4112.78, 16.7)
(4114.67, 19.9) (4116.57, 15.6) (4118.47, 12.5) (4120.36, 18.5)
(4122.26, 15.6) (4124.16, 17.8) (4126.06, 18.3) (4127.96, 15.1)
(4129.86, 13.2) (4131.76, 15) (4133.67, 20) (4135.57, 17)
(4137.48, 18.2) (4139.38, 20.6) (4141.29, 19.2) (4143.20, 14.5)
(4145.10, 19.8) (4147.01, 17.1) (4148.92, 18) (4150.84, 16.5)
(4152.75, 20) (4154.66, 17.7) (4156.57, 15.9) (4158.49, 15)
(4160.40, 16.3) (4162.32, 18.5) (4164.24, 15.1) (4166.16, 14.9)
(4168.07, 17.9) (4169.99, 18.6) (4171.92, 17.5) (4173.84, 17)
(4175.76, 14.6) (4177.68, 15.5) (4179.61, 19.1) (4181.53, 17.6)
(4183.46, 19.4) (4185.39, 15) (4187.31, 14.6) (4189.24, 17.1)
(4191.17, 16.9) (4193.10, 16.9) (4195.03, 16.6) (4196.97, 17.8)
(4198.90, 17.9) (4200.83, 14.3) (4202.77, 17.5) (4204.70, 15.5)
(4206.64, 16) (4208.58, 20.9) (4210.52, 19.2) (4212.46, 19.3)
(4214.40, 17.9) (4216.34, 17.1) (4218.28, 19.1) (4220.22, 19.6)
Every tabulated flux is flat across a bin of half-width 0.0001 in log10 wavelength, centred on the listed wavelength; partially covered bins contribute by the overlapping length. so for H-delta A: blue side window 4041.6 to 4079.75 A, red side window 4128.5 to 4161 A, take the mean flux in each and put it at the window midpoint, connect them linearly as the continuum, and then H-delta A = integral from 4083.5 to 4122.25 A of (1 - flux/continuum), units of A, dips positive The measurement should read 4.8 A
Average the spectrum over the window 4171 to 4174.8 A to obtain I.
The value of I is 17.3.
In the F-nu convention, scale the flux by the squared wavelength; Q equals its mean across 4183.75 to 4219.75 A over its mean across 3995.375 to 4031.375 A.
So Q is 1.0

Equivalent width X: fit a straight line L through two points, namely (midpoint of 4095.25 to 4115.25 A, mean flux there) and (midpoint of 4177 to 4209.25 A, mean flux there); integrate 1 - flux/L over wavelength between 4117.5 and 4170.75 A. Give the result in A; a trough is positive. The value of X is -2.7 A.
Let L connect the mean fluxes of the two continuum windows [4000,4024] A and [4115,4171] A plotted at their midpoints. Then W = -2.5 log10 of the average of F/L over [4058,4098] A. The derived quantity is 0.07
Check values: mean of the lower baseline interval 18.4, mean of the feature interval 16.7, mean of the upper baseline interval 17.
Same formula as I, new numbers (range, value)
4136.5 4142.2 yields 19.3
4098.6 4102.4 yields 20.4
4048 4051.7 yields 19.9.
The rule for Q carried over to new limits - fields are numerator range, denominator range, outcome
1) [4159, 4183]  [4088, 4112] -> 1.15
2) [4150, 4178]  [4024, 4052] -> 0.95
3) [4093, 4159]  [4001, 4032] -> 0.96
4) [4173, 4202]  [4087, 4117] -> 1.11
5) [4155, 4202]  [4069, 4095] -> 1.05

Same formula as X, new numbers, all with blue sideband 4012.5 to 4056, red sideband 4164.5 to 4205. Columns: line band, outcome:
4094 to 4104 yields 0.7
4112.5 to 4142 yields 0.7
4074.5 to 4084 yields 0.7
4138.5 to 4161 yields -0.5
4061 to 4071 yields 0.2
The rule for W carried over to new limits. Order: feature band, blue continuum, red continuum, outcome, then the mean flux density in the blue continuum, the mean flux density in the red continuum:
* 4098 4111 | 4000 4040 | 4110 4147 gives 0.11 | 18.4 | 16.9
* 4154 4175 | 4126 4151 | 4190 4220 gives 0.04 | 17.3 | 17.6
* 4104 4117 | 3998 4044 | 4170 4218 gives 0.18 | 18.3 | 17.2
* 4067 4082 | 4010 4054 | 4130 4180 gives 0.00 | 18.7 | 17.2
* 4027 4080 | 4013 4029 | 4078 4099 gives -0.09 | 18.3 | 15.3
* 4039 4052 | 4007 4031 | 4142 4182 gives -0.08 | 18.4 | 17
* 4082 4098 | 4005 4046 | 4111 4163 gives 0.18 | 18.5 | 17.1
